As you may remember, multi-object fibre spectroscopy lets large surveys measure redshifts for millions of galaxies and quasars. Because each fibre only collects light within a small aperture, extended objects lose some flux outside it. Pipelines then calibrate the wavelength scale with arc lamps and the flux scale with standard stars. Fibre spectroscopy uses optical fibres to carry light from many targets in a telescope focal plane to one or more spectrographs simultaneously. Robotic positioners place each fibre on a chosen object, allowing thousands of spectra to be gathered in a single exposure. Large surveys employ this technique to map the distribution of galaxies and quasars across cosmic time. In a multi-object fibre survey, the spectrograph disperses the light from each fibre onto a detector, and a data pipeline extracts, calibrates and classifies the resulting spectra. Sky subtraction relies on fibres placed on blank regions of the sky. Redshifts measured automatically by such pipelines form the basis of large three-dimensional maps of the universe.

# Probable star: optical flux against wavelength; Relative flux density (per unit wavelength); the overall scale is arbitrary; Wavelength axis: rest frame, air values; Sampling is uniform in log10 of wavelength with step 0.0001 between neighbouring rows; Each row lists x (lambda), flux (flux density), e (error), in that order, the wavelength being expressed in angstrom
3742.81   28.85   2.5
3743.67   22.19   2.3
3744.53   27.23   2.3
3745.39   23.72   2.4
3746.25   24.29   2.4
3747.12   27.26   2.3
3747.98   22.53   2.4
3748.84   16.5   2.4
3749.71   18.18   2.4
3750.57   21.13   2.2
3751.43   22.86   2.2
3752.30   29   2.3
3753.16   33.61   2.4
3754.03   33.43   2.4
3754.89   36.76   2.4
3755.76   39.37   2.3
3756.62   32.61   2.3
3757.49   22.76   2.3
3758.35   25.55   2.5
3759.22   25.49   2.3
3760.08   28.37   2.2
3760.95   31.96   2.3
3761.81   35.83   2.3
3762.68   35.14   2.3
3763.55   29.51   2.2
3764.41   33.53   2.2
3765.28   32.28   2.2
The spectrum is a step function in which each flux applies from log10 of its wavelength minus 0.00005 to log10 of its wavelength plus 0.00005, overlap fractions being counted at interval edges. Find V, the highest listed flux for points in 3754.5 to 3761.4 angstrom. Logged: 39.37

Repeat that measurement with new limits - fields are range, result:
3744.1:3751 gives 27.26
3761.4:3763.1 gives 35.83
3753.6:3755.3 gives 36.76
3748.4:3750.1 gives 18.18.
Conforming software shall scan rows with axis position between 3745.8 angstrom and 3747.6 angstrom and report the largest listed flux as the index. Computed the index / 27.26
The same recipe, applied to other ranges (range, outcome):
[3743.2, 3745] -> 27.23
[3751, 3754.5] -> 33.61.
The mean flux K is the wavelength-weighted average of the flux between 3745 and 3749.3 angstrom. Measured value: 22.8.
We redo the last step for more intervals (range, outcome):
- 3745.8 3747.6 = 25.6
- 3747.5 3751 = 19.7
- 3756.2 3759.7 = 26.6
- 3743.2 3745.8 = 24.5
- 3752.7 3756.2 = 35.7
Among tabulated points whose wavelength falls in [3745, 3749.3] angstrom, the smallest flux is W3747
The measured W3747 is 16.5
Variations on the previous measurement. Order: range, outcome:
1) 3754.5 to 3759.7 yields 22.76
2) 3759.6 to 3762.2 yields 28.37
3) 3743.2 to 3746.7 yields 22.19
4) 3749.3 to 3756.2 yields 18.18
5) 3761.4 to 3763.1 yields 35.14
